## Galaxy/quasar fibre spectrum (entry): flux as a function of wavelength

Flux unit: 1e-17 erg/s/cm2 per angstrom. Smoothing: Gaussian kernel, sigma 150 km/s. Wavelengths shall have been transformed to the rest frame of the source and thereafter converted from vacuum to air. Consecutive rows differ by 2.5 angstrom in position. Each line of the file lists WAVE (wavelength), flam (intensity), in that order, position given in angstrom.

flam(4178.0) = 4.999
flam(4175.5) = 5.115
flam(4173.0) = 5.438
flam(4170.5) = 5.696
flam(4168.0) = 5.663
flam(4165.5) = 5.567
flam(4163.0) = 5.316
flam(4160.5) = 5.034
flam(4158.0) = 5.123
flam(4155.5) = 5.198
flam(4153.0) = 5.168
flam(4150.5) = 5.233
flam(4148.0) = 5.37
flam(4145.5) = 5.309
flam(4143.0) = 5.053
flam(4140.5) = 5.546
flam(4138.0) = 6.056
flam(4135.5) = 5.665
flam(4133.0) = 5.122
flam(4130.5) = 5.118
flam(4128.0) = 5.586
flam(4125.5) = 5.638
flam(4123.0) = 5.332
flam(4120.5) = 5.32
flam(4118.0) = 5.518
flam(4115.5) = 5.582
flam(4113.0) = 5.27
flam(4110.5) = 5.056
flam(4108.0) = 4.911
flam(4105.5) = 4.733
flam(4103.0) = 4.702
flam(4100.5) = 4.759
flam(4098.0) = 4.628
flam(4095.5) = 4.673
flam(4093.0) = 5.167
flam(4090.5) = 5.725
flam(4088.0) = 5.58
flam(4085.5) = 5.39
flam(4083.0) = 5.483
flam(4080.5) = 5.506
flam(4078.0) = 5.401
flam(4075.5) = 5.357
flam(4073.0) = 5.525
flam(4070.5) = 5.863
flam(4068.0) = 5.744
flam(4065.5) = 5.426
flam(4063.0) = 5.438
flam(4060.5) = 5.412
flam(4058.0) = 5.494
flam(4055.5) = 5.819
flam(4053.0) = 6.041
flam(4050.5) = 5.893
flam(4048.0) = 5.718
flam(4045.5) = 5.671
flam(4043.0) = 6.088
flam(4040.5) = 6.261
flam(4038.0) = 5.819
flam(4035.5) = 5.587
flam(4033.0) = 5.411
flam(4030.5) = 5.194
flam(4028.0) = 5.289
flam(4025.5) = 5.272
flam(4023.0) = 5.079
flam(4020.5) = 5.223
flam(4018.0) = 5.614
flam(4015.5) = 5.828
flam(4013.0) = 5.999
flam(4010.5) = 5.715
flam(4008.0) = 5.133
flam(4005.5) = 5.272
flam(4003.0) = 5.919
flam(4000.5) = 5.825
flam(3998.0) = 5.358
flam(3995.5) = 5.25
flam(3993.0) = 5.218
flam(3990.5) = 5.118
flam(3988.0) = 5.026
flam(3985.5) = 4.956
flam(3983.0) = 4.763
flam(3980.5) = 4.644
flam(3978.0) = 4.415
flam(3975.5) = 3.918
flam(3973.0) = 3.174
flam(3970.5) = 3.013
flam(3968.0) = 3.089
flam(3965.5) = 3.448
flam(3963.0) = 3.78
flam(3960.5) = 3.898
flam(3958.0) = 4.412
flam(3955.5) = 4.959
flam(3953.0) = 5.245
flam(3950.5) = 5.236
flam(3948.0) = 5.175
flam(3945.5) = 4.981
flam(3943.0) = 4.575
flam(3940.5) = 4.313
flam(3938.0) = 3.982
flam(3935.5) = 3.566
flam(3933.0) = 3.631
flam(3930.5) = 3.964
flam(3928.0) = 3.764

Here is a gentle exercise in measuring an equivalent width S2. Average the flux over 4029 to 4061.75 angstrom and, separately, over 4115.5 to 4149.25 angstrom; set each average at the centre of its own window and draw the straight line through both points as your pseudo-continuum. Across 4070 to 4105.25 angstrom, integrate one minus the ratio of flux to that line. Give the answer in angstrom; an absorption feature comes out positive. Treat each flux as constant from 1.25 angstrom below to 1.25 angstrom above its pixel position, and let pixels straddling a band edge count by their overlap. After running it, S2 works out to 2.18 angstrom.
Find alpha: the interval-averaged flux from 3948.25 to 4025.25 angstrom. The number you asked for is 4.83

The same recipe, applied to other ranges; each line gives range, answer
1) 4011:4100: 5.53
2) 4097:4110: 4.77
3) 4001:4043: 5.56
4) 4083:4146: 5.26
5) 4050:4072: 5.67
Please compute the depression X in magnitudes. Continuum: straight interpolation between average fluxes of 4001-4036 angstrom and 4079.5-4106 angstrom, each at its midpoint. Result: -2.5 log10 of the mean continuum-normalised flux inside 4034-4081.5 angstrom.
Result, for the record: -0.078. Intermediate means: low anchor 5.47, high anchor 5.13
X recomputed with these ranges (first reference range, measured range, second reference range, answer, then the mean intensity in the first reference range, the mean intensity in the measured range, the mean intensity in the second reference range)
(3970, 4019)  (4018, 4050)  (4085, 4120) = -0.10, 5.04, 5.56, 5.12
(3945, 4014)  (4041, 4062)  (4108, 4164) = -0.15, 4.74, 5.78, 5.34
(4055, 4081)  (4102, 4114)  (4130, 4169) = 0.11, 5.54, 4.93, 5.35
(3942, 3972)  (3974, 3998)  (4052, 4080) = -0.04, 4.31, 4.82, 5.59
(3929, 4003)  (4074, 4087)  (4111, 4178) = -0.08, 4.47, 5.43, 5.38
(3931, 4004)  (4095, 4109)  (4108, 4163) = 0.10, 4.5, 4.73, 5.34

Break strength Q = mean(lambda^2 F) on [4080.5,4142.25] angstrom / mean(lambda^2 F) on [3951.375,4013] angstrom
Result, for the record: 1.20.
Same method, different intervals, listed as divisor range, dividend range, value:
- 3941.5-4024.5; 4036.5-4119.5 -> 1.18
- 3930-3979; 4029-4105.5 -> 1.40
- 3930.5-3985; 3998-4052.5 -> 1.38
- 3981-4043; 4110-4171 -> 1.06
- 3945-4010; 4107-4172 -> 1.24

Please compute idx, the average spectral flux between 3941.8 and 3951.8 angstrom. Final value 5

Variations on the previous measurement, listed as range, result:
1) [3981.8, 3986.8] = 4.86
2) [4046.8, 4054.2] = 5.88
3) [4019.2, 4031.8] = 5.21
